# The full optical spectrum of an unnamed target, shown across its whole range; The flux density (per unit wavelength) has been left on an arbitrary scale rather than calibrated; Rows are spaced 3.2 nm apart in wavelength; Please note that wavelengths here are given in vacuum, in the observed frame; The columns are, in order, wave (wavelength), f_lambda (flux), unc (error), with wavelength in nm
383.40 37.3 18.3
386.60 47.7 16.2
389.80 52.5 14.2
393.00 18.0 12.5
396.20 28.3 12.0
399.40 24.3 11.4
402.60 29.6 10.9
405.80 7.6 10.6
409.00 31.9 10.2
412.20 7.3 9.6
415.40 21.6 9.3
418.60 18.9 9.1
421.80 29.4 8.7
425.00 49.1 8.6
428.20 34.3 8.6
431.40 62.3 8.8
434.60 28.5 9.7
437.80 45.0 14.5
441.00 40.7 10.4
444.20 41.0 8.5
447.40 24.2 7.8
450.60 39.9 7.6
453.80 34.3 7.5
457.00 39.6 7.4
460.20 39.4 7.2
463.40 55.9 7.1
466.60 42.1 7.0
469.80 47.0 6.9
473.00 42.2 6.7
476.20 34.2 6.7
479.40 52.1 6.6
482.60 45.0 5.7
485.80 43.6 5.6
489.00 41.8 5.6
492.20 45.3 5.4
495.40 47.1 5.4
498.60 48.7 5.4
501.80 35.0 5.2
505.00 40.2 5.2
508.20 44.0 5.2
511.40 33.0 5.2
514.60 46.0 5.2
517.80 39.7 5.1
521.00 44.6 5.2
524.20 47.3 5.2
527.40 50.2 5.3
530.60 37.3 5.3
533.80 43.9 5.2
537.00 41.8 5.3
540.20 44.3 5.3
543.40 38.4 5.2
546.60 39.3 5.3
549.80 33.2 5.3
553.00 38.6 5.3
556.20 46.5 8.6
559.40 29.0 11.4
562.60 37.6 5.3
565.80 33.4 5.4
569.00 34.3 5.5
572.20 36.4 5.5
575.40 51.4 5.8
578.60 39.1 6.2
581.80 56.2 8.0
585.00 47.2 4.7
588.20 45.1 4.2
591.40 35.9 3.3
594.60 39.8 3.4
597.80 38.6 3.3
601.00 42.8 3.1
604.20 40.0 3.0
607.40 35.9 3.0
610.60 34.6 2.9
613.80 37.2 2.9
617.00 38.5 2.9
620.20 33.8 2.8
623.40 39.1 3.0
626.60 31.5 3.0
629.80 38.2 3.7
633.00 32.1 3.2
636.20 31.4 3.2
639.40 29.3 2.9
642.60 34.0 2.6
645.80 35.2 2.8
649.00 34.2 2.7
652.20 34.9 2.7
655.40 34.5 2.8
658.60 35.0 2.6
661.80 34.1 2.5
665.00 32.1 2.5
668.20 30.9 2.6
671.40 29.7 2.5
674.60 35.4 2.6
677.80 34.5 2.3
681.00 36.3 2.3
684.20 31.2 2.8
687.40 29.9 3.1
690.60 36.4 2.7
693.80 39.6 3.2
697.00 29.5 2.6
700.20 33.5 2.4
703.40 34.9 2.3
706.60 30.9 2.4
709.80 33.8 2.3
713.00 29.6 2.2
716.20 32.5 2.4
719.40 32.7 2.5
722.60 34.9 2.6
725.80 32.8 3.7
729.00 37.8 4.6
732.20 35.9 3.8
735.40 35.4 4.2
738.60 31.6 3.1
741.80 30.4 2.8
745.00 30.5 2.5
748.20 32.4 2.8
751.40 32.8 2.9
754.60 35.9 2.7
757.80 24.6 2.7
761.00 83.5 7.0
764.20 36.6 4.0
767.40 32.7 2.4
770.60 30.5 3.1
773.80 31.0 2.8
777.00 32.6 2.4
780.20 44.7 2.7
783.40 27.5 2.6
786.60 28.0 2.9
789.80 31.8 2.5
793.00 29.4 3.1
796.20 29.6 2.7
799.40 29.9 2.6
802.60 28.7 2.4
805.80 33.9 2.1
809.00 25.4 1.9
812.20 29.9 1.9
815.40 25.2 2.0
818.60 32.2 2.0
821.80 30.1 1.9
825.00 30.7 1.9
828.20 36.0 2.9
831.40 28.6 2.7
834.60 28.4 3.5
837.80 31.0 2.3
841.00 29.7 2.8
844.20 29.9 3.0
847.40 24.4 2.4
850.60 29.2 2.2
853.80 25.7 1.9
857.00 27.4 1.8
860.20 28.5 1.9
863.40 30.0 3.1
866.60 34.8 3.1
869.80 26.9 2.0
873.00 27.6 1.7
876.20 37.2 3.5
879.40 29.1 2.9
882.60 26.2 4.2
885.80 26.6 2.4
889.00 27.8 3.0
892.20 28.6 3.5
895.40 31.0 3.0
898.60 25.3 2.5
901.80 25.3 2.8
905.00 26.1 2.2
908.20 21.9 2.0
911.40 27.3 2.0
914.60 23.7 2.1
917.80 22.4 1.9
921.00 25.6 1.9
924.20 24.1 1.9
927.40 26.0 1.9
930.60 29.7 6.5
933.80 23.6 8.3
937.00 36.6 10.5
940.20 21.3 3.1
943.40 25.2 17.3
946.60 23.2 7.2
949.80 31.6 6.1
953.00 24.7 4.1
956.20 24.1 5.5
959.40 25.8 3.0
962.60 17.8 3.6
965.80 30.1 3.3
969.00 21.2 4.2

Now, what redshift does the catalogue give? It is 0.16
